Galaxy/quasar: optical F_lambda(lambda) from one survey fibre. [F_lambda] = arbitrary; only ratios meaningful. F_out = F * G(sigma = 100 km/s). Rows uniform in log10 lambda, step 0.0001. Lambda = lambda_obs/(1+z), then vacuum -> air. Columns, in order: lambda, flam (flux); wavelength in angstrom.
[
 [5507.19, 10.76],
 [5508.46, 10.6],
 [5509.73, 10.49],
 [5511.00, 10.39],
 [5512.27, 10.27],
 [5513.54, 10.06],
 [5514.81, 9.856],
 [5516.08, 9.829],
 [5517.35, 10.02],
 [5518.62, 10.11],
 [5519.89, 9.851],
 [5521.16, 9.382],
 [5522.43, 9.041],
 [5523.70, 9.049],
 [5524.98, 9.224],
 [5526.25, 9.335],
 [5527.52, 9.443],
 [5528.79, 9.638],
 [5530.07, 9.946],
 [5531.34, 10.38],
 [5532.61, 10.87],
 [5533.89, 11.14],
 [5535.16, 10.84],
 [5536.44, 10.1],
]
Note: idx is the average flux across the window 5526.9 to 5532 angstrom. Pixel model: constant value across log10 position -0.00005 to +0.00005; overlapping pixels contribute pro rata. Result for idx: 9.87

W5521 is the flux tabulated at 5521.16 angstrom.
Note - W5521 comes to 9.382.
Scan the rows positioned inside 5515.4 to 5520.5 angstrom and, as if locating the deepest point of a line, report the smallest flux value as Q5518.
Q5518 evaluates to 9.829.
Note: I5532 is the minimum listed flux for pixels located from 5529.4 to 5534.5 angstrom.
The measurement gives 9.946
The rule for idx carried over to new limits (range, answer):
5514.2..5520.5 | 9.94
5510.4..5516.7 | 10.1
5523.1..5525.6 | 9.11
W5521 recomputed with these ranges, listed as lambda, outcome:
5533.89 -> 11.14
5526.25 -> 9.335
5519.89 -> 9.851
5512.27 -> 10.27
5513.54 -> 10.06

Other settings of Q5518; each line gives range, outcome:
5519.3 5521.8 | 9.382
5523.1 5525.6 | 9.049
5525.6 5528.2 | 9.335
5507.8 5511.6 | 10.39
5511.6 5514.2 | 10.06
